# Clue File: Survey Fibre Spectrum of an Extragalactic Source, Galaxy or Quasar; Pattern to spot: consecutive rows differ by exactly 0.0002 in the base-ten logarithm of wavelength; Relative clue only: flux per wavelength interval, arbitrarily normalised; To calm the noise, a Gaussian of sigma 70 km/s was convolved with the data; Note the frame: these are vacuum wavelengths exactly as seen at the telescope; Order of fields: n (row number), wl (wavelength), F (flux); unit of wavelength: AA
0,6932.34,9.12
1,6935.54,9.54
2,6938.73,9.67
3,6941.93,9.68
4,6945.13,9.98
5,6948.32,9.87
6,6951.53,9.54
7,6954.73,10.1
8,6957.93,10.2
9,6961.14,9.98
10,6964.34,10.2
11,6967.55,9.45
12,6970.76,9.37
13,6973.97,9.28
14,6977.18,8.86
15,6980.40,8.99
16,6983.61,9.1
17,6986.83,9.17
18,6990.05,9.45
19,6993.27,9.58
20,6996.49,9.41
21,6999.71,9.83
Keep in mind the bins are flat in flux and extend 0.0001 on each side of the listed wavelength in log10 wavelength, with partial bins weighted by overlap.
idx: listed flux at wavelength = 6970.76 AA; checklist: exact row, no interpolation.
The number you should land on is 9.37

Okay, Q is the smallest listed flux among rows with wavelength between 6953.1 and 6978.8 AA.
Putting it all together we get 8.86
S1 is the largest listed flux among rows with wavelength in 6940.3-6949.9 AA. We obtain 9.98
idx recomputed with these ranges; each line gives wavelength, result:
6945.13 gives 9.98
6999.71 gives 9.83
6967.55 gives 9.45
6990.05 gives 9.45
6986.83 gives 9.17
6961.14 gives 9.98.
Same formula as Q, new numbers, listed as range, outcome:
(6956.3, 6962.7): 9.98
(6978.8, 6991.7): 8.99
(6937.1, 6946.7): 9.67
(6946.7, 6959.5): 9.54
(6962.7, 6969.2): 9.45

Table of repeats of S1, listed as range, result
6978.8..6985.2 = 9.1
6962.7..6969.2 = 10.2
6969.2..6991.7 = 9.45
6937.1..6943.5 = 9.68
